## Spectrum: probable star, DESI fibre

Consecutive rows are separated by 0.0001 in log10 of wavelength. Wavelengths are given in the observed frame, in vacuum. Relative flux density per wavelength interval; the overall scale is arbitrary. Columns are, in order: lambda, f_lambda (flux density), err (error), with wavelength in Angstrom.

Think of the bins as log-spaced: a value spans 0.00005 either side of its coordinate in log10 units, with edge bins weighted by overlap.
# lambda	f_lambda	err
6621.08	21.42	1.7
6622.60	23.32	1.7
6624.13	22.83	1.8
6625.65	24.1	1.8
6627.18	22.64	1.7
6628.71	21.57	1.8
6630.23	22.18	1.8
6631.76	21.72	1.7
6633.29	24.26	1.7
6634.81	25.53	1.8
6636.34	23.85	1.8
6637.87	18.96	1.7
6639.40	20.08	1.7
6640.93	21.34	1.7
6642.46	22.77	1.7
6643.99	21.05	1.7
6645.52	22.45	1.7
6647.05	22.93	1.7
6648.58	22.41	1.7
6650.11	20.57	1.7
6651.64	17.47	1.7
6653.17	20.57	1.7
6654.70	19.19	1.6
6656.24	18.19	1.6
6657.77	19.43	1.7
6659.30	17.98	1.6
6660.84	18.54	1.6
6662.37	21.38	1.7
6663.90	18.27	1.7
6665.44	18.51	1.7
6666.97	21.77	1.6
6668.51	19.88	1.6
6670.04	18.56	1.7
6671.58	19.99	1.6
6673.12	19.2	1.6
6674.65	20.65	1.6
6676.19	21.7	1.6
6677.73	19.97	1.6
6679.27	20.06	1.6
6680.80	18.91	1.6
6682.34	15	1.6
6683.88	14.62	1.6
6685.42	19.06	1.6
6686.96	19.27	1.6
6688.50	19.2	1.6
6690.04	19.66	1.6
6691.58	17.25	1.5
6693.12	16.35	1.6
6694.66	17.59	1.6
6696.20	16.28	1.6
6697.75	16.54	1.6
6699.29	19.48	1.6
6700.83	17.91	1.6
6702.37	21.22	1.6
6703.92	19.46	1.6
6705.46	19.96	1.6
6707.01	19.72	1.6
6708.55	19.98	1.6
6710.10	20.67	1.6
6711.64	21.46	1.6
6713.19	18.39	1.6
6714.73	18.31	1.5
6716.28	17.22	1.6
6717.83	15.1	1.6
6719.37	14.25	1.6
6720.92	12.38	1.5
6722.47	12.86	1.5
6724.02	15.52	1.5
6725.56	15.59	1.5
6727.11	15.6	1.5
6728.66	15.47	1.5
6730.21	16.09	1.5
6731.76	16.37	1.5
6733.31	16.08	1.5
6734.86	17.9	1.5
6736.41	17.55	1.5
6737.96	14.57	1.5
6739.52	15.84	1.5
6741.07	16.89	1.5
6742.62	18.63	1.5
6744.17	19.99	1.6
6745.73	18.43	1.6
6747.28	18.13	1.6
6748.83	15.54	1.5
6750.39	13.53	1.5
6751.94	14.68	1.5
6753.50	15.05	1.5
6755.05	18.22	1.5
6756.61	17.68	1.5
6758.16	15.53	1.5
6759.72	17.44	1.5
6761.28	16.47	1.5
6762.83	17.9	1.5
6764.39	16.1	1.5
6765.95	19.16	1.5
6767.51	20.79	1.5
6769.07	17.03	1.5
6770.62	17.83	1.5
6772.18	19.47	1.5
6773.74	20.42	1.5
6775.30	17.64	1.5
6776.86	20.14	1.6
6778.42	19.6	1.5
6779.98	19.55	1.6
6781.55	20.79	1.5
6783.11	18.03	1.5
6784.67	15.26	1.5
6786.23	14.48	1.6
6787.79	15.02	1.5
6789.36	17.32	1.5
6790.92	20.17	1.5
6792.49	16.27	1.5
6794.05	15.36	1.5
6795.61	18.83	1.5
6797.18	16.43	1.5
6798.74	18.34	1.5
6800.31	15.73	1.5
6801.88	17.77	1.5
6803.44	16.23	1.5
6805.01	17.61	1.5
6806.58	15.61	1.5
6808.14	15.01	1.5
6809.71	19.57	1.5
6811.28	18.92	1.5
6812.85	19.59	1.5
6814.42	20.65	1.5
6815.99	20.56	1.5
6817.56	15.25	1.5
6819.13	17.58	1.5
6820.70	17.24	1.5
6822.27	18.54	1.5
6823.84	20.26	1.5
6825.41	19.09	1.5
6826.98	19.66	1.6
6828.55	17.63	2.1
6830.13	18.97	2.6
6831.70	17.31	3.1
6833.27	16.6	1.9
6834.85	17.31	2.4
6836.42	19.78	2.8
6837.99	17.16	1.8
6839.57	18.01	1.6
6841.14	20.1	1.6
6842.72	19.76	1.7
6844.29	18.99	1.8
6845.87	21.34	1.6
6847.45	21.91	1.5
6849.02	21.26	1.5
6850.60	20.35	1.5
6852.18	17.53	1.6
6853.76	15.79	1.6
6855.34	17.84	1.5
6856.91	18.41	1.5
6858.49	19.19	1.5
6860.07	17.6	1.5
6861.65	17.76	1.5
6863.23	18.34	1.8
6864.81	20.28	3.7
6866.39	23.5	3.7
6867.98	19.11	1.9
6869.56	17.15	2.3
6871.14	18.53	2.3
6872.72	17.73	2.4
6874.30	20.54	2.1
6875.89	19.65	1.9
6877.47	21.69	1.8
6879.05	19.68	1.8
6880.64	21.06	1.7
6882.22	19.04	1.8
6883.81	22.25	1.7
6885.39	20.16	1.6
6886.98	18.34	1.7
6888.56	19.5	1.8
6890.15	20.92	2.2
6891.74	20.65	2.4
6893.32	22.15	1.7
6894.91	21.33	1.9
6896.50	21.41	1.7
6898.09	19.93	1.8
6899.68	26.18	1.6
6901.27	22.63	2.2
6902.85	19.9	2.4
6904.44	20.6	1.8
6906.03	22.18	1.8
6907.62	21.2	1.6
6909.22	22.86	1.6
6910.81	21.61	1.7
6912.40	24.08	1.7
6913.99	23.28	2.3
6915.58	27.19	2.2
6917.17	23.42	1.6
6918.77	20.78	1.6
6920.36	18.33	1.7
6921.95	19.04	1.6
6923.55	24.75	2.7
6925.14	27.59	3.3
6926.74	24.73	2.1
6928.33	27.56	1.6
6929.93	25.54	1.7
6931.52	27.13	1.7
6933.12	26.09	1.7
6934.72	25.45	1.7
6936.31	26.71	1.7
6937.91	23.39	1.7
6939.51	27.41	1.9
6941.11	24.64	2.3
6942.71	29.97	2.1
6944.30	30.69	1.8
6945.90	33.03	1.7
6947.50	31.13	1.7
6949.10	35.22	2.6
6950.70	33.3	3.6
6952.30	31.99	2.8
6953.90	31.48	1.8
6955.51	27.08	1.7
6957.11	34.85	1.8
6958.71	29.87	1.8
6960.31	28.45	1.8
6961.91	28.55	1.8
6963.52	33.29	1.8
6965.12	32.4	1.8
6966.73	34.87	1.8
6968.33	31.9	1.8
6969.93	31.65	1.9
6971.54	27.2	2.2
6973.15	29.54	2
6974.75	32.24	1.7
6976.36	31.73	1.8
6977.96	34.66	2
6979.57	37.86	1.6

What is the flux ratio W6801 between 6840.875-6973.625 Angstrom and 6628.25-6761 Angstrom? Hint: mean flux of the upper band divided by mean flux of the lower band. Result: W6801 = 1.29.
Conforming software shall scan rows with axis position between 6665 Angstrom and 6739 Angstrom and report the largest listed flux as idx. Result 21.77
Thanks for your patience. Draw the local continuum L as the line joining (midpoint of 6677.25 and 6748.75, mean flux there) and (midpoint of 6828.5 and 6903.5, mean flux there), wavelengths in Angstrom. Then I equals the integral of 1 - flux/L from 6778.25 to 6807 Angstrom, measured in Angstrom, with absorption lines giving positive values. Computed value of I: 2.1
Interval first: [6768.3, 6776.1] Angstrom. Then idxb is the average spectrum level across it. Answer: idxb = 18.5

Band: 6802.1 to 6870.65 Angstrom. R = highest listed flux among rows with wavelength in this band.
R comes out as 23.5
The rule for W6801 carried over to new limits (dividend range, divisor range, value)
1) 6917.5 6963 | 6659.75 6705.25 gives 1.47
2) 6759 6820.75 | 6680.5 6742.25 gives 1.03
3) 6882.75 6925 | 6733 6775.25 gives 1.26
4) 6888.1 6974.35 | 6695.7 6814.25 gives 1.51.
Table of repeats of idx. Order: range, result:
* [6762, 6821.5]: 20.79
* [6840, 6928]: 27.59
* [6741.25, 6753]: 19.99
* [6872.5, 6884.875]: 22.25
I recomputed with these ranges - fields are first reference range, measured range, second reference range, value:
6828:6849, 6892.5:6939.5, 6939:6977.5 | 5.9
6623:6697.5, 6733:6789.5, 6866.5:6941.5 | 9.6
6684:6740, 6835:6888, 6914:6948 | 8.6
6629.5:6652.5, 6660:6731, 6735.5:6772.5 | 5.3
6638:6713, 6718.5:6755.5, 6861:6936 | 7.5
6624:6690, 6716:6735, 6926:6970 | 6.1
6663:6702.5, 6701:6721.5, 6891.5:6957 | 1.2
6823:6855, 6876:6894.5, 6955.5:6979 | 2.3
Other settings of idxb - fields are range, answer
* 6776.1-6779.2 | 19.9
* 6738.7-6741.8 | 16.3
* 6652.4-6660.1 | 19.1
